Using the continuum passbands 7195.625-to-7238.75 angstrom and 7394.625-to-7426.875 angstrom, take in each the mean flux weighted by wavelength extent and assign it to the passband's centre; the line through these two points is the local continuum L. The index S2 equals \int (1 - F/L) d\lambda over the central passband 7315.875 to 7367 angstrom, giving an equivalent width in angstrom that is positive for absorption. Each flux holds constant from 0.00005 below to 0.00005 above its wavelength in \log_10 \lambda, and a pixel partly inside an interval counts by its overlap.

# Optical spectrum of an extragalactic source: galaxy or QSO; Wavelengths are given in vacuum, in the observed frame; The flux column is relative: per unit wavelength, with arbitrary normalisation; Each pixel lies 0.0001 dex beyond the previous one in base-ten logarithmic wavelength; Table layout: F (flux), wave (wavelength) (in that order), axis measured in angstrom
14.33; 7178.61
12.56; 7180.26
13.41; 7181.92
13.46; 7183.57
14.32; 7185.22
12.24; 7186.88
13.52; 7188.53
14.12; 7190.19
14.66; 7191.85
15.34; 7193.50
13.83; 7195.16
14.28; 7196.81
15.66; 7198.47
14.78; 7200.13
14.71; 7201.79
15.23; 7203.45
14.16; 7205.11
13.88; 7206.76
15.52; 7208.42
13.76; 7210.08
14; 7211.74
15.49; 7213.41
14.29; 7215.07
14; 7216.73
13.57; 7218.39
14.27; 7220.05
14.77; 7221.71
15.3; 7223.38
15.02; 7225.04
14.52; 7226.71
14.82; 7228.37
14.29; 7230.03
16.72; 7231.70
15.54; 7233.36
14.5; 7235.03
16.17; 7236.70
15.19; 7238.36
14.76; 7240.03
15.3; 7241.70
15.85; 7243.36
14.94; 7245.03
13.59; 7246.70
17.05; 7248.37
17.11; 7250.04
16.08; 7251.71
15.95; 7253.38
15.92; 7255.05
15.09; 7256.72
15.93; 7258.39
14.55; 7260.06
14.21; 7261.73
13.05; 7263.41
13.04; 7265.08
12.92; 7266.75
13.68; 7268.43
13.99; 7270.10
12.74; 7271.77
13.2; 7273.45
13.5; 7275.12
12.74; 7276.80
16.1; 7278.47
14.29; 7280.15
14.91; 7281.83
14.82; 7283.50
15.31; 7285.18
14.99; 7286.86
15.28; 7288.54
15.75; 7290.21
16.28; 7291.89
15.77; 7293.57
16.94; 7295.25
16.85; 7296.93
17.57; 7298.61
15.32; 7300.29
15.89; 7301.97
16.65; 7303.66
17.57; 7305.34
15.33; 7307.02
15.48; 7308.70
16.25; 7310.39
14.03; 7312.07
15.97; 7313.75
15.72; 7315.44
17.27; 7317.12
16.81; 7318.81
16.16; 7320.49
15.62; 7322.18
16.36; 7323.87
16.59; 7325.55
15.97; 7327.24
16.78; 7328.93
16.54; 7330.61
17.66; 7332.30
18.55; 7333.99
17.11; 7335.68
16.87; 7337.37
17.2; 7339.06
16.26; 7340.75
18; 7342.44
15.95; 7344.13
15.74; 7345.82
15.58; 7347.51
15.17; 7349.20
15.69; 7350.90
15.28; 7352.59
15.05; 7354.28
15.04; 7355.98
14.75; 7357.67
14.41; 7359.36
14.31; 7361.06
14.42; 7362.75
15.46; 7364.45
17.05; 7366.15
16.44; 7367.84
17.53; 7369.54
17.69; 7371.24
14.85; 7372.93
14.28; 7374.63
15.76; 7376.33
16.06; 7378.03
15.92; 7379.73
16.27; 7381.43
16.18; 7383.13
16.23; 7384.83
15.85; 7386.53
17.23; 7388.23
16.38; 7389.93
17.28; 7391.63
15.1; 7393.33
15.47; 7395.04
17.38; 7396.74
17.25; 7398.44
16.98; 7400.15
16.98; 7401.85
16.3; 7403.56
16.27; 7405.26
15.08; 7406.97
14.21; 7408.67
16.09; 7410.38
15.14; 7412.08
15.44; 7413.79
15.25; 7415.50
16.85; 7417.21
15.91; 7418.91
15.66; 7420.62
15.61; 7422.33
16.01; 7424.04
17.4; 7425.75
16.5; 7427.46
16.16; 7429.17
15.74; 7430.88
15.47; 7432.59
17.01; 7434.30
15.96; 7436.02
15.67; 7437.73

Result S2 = -1.66 angstrom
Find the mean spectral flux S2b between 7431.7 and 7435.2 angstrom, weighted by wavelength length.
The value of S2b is 16.2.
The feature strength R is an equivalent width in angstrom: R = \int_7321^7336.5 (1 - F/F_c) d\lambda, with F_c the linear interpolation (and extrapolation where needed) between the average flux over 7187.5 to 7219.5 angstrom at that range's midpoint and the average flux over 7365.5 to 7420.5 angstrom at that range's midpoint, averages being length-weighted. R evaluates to -1.21 angstrom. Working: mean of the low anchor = 14.4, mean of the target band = 16.8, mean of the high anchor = 16.1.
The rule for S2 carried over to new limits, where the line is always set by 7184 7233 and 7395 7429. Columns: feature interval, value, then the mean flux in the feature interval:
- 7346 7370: 0.41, 15.4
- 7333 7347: -1.25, 16.9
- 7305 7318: -0.48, 15.9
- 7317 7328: -0.67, 16.3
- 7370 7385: -0.10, 15.9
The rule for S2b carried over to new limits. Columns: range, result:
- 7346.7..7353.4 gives 15.4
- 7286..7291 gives 15.3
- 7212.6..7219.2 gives 14.3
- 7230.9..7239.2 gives 15.6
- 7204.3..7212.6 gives 14.3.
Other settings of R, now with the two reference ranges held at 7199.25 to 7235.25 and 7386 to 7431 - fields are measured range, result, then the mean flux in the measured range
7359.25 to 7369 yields 0.2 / 15.5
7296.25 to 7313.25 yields -0.8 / 16.1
